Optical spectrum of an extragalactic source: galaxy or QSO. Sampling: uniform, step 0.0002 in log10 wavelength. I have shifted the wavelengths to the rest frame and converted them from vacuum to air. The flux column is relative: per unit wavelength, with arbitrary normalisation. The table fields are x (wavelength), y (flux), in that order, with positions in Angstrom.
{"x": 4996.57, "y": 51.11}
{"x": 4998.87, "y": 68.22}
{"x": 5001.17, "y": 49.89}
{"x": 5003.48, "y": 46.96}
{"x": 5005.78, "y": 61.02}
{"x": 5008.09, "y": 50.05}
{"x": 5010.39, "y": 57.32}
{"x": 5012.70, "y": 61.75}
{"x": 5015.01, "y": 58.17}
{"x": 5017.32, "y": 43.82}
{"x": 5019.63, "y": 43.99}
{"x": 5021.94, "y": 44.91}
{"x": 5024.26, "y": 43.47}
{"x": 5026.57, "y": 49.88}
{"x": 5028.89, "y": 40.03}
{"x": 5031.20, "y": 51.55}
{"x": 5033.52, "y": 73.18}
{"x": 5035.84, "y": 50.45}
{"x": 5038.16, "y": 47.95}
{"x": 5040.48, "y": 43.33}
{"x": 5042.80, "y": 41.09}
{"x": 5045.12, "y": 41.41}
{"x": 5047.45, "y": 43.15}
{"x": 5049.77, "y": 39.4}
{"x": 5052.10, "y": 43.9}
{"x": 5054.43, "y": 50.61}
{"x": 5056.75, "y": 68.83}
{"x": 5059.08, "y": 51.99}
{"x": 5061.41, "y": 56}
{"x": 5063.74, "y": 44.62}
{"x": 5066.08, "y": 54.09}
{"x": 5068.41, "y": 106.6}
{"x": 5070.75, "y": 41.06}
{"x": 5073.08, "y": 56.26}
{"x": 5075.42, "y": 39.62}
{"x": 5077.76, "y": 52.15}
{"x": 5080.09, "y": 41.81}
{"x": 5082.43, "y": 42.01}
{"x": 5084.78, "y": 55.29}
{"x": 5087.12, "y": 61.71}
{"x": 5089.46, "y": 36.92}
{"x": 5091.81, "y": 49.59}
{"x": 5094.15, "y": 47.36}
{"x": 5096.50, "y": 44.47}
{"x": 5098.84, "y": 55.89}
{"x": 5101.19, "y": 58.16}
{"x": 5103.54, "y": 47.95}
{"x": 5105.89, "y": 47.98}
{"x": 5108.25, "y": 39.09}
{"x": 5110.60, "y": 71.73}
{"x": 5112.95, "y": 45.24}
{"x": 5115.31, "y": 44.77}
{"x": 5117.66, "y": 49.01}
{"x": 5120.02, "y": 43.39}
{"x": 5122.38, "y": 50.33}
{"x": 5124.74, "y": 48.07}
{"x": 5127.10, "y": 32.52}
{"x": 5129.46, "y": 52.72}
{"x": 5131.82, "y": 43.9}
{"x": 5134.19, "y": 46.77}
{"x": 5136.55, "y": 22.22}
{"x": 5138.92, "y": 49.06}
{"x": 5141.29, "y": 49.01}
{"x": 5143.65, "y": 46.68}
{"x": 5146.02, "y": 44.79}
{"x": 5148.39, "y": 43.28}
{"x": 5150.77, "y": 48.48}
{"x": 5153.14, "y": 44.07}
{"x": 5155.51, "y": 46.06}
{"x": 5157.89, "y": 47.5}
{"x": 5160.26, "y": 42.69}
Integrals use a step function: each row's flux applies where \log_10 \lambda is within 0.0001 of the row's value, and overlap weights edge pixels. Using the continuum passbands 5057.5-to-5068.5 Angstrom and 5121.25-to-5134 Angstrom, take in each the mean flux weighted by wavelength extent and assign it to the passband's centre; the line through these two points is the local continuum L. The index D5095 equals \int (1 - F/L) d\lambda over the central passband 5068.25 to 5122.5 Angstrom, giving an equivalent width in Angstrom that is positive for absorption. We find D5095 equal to 1.9 Angstrom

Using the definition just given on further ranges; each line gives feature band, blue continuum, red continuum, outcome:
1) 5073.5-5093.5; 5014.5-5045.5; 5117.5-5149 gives -0.7 Angstrom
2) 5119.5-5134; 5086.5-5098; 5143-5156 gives 0.3 Angstrom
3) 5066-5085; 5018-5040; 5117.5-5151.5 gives -2.9 Angstrom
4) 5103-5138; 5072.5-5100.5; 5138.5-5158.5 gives 1.3 Angstrom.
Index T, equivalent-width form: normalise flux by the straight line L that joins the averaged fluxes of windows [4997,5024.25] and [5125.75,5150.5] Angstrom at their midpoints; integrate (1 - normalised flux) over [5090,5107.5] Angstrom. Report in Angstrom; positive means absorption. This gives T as -1.2 Angstrom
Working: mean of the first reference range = 52.8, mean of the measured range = 49.4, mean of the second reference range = 43.3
